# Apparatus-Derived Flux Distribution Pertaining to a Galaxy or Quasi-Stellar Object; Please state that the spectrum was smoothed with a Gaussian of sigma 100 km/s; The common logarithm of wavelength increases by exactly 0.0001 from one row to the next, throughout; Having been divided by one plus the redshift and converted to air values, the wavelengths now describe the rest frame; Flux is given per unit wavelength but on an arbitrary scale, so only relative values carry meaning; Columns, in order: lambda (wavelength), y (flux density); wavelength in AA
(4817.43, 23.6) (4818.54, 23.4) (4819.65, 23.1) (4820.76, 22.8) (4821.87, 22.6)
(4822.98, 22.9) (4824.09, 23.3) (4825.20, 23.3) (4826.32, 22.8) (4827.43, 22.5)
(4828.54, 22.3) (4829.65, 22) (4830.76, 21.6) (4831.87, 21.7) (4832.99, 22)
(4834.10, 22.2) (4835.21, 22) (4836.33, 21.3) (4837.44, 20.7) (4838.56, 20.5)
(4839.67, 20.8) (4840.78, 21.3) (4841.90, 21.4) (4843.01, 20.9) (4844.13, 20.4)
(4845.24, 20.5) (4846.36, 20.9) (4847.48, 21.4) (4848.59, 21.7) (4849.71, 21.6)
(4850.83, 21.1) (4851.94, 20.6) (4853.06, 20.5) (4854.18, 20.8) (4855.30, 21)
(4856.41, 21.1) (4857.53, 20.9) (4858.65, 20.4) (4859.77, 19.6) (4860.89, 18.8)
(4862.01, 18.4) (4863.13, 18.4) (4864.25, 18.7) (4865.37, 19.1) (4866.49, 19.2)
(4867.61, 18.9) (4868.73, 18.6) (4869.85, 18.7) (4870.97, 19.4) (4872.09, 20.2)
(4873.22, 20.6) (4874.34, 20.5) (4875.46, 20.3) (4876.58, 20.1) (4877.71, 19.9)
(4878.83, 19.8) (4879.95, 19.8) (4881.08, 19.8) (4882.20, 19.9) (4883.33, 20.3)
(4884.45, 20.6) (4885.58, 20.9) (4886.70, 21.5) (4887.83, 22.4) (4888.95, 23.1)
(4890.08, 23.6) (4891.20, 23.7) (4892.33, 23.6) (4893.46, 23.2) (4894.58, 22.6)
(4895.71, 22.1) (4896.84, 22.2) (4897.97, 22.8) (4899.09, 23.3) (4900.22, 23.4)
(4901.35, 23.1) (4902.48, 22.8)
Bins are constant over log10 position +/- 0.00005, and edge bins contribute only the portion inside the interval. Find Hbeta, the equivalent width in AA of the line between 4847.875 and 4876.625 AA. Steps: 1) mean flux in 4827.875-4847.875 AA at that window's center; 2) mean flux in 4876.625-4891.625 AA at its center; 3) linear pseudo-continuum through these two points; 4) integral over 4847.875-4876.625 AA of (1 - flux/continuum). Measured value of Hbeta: 1.7 AA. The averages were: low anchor 21.3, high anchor 21.1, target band 20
